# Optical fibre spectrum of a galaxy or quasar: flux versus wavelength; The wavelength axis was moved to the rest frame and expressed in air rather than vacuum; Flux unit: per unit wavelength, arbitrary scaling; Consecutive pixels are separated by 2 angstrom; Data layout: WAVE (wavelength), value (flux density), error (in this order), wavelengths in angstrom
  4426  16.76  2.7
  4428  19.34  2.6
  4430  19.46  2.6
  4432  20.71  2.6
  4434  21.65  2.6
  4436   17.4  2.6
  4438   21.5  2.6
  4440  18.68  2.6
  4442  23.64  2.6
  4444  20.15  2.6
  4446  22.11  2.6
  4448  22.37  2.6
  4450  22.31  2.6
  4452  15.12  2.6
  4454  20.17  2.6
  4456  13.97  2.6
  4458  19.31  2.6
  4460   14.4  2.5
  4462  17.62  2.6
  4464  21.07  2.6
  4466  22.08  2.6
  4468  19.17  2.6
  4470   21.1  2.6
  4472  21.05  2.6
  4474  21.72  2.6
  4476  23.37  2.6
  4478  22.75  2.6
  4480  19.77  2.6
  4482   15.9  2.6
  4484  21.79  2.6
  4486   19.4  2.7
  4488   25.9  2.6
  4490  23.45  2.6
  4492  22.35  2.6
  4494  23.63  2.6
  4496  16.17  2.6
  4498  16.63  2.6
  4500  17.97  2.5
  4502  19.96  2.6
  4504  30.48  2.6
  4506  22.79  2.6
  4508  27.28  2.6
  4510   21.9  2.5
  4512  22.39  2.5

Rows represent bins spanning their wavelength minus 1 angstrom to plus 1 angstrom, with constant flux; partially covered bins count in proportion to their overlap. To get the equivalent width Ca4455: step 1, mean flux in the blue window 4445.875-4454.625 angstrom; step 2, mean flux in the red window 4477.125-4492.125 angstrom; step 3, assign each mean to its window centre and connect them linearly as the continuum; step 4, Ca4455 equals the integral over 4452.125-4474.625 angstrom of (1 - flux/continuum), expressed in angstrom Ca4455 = 1.8 angstrom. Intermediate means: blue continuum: 20.3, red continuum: 21.3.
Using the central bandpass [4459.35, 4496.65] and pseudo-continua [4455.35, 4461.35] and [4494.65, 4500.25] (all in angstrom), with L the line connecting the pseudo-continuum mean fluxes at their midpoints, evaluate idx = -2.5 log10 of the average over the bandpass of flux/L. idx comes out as -0.239 mag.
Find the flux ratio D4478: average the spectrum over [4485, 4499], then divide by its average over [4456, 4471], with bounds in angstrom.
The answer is 1.1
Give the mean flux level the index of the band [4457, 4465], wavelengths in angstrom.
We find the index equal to 18.1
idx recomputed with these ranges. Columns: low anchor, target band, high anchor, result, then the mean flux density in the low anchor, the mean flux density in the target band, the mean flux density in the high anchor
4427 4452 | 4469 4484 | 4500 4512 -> 0.073 mag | 20.6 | 20.9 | 23.8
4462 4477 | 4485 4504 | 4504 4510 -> 0.136 mag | 21.1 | 21.1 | 25.4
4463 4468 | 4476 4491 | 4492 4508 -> -0.004 mag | 21.1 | 21.4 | 21.6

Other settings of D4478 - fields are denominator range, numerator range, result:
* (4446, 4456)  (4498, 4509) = 1.18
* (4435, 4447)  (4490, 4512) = 1.07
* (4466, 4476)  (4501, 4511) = 1.16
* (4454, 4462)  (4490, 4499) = 1.21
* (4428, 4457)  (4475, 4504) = 1.05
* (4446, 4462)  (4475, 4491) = 1.17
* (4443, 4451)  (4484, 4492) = 1.04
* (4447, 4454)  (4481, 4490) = 1.05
